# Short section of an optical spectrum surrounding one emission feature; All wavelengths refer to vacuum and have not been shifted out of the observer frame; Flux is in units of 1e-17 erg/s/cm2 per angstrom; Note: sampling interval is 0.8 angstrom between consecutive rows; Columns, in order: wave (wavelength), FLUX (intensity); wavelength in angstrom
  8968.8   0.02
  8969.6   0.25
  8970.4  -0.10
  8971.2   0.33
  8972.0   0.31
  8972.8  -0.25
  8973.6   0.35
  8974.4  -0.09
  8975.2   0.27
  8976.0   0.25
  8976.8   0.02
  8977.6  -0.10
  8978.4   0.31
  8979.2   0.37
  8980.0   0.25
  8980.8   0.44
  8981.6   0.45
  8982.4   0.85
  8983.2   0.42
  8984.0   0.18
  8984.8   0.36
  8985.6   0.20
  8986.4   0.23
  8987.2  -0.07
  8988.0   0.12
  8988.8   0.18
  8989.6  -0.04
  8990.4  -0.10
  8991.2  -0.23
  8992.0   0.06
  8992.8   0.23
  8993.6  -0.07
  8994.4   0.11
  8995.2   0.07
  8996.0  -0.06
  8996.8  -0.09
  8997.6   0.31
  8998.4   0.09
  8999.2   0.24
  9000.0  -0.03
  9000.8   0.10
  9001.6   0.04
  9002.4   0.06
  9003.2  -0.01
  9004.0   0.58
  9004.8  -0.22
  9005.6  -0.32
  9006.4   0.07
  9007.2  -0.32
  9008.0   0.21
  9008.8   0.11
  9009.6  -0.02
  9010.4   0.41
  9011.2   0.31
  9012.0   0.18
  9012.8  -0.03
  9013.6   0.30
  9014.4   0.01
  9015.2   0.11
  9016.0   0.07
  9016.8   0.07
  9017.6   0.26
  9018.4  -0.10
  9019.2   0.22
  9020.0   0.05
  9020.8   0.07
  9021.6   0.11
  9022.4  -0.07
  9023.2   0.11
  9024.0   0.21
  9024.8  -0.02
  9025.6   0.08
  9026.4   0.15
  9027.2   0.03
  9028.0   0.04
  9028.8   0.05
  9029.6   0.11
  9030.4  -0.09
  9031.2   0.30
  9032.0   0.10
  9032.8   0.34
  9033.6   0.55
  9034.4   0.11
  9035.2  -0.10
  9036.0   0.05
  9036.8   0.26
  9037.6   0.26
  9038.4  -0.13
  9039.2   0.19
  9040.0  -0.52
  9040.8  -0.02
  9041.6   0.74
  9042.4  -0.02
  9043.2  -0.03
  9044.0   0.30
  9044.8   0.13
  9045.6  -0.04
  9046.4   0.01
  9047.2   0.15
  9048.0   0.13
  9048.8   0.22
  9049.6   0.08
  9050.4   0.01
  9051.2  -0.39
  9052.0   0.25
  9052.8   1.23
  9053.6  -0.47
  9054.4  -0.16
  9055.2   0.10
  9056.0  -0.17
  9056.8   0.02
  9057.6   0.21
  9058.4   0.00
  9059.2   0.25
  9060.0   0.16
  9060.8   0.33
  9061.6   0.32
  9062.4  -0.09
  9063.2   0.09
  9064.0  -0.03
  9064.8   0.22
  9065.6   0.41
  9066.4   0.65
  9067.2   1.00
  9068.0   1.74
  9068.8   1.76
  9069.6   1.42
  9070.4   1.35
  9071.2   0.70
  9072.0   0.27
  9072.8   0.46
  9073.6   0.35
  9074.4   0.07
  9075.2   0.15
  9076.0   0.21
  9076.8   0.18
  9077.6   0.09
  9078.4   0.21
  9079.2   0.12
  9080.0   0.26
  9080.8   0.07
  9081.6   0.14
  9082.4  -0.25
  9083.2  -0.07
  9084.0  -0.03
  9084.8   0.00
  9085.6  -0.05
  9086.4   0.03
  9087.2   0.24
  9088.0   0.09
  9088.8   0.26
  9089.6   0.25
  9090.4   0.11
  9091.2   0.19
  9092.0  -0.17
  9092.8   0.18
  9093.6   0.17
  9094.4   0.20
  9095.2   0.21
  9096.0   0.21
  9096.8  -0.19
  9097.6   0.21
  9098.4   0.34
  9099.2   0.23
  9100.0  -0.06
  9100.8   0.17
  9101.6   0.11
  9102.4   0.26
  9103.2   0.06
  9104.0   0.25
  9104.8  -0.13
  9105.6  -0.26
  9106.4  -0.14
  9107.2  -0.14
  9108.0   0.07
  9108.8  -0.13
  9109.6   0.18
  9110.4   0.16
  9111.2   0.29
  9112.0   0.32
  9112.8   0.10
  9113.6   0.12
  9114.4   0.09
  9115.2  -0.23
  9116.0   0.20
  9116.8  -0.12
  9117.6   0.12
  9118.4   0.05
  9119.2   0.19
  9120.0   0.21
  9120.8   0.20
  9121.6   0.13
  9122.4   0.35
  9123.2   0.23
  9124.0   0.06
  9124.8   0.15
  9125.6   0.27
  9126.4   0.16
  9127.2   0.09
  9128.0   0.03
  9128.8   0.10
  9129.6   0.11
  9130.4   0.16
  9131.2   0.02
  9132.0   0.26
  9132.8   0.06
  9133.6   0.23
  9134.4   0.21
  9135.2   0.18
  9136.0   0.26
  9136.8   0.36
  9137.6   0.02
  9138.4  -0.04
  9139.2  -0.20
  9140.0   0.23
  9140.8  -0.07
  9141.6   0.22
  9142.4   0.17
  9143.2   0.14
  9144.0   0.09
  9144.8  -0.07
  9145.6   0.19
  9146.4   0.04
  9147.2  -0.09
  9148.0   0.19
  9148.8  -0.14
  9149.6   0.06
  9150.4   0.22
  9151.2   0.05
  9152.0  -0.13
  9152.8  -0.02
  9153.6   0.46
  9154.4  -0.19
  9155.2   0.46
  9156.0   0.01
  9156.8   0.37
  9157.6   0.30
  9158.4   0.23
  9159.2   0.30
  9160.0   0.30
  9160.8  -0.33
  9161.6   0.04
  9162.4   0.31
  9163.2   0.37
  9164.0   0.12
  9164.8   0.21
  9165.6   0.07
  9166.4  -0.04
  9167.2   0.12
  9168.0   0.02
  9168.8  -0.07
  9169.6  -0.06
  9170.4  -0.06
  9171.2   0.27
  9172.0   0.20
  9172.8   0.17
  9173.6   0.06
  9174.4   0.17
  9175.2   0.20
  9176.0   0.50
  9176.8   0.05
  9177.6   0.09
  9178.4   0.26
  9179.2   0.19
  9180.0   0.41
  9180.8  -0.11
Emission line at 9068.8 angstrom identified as [O III] 5007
